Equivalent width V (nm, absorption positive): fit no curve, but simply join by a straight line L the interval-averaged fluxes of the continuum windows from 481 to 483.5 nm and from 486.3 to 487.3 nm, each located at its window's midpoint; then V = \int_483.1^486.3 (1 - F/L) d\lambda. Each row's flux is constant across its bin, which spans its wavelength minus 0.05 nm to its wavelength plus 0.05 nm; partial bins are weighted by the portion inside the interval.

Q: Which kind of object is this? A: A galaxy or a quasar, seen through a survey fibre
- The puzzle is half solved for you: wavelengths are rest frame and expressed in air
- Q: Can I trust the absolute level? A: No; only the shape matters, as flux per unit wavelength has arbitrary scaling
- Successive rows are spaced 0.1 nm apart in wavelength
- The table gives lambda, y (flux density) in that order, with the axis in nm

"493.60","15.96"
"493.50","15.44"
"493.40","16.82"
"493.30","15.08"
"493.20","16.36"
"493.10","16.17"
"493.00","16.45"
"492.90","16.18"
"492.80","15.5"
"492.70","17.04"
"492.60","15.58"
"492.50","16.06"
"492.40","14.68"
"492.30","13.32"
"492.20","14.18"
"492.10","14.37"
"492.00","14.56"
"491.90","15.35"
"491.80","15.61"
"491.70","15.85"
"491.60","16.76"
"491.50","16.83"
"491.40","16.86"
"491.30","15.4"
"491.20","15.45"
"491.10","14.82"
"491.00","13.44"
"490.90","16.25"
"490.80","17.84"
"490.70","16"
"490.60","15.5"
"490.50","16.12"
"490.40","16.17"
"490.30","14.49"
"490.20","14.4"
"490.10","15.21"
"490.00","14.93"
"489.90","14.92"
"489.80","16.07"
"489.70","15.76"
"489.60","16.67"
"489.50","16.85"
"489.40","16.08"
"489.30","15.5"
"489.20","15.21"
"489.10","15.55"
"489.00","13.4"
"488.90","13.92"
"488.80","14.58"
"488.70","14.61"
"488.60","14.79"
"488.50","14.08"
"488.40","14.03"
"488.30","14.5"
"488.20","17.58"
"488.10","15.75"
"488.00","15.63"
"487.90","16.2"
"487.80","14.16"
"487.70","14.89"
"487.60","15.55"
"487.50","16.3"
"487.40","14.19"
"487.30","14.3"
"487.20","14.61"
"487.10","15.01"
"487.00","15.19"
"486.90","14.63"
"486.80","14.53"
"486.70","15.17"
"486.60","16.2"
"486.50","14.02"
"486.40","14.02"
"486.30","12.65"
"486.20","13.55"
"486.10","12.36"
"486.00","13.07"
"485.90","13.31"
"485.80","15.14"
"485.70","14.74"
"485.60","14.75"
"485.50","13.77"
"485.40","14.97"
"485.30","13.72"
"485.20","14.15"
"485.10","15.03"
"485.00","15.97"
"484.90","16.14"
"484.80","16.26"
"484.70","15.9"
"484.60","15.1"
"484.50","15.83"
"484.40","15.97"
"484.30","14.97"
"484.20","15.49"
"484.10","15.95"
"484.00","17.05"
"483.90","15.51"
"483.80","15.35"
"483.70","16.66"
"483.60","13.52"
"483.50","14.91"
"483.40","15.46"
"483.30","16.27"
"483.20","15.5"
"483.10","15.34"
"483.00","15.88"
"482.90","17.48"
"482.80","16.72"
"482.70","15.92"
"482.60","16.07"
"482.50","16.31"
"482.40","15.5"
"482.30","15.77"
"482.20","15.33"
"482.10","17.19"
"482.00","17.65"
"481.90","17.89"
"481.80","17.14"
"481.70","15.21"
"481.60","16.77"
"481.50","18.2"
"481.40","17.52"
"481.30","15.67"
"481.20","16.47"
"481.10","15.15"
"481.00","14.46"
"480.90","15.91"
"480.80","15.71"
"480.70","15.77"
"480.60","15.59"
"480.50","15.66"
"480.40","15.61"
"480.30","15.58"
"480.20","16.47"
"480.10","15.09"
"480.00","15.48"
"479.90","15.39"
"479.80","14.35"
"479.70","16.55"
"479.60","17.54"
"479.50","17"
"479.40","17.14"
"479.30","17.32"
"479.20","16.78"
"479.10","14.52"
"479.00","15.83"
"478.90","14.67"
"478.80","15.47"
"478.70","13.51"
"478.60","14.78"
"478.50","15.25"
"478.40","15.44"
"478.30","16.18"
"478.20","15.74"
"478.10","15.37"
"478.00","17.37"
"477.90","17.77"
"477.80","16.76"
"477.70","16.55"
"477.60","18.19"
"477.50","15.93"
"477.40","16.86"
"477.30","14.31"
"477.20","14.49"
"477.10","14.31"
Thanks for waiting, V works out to 0.09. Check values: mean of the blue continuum 16.3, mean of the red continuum 14.7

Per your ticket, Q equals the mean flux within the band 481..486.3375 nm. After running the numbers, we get 15.5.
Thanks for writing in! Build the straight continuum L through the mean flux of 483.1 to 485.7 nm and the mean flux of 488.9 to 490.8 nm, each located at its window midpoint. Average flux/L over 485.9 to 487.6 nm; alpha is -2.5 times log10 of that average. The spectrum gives 0.08 mag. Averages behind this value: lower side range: 15.4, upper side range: 15.5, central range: 14.4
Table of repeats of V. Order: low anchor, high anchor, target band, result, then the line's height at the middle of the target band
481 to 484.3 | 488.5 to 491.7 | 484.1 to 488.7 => 0.27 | 15.8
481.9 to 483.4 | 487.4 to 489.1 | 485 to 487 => 0.16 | 15.5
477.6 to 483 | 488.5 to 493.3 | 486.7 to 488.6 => 0.07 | 15.7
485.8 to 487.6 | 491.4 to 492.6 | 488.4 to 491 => -0.07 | 14.9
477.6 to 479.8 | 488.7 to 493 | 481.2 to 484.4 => -0.05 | 15.9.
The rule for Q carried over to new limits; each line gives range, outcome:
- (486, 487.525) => 14.4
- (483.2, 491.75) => 15.2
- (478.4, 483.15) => 16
